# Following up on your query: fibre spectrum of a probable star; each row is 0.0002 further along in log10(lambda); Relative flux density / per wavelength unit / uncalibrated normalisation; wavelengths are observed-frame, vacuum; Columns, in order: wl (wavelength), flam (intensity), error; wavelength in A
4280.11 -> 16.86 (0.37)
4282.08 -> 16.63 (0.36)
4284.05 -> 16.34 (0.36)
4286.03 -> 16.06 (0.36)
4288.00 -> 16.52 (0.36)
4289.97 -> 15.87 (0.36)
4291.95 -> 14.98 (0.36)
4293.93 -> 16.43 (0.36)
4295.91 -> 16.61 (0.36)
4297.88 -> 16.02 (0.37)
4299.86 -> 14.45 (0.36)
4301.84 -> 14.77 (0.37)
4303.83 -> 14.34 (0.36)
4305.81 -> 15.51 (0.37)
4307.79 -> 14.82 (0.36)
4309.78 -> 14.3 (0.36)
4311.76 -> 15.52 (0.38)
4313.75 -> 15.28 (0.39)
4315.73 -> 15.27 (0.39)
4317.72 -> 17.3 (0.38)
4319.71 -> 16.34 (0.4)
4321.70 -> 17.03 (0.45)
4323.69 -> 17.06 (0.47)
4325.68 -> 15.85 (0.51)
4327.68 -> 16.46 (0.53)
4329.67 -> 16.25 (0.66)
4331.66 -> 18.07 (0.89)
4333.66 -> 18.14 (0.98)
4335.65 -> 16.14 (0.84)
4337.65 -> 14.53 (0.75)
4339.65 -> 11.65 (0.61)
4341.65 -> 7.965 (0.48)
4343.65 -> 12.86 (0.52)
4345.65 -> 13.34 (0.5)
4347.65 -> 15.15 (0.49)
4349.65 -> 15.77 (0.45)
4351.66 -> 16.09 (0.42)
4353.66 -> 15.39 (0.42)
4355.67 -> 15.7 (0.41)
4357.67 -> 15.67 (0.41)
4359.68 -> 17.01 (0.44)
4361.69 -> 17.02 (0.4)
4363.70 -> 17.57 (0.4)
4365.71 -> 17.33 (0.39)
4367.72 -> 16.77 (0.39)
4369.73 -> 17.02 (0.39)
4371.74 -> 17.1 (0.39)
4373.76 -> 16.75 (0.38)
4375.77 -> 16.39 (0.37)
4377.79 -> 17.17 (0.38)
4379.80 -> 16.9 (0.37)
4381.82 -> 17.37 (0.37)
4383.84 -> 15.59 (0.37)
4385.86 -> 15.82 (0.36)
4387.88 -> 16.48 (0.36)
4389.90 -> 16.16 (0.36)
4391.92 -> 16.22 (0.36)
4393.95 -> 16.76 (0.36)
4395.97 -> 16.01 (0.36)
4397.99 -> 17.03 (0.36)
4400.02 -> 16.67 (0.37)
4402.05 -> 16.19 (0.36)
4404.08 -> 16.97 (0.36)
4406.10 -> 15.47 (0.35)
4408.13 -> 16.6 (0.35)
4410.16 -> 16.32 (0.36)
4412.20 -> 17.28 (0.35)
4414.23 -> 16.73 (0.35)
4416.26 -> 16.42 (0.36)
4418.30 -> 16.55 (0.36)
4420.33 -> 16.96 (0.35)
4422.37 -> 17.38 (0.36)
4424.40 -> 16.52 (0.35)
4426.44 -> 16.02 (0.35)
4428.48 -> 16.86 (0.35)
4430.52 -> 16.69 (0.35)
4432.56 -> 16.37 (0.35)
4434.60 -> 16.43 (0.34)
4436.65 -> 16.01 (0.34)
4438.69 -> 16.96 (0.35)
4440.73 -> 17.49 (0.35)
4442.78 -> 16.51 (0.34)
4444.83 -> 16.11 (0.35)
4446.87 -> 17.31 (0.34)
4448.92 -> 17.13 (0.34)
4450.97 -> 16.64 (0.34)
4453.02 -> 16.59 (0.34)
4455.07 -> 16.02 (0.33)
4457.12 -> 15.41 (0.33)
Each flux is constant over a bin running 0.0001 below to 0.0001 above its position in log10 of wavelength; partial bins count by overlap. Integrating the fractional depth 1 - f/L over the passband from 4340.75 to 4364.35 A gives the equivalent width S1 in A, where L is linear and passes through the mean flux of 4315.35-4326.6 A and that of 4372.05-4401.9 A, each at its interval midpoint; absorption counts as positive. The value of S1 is 2.25 A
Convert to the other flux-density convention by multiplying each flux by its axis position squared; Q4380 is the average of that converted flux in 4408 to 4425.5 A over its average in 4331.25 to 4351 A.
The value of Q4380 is 1.2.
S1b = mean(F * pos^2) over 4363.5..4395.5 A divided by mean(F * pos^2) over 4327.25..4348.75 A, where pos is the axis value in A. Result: 1.17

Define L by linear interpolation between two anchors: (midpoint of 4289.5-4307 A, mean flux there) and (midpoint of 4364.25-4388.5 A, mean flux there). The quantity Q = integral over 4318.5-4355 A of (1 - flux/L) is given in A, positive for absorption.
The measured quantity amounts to 1.9 A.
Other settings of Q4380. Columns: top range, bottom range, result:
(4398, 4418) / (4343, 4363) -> 1.10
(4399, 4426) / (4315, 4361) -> 1.11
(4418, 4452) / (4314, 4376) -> 1.10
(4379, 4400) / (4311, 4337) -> 1.03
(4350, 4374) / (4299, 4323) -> 1.10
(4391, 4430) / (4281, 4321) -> 1.11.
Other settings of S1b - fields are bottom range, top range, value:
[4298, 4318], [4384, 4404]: 1.13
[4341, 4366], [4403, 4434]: 1.13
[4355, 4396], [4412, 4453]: 1.03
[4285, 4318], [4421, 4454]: 1.15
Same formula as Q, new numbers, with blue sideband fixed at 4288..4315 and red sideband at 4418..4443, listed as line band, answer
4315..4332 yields -1.1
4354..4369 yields -0.7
